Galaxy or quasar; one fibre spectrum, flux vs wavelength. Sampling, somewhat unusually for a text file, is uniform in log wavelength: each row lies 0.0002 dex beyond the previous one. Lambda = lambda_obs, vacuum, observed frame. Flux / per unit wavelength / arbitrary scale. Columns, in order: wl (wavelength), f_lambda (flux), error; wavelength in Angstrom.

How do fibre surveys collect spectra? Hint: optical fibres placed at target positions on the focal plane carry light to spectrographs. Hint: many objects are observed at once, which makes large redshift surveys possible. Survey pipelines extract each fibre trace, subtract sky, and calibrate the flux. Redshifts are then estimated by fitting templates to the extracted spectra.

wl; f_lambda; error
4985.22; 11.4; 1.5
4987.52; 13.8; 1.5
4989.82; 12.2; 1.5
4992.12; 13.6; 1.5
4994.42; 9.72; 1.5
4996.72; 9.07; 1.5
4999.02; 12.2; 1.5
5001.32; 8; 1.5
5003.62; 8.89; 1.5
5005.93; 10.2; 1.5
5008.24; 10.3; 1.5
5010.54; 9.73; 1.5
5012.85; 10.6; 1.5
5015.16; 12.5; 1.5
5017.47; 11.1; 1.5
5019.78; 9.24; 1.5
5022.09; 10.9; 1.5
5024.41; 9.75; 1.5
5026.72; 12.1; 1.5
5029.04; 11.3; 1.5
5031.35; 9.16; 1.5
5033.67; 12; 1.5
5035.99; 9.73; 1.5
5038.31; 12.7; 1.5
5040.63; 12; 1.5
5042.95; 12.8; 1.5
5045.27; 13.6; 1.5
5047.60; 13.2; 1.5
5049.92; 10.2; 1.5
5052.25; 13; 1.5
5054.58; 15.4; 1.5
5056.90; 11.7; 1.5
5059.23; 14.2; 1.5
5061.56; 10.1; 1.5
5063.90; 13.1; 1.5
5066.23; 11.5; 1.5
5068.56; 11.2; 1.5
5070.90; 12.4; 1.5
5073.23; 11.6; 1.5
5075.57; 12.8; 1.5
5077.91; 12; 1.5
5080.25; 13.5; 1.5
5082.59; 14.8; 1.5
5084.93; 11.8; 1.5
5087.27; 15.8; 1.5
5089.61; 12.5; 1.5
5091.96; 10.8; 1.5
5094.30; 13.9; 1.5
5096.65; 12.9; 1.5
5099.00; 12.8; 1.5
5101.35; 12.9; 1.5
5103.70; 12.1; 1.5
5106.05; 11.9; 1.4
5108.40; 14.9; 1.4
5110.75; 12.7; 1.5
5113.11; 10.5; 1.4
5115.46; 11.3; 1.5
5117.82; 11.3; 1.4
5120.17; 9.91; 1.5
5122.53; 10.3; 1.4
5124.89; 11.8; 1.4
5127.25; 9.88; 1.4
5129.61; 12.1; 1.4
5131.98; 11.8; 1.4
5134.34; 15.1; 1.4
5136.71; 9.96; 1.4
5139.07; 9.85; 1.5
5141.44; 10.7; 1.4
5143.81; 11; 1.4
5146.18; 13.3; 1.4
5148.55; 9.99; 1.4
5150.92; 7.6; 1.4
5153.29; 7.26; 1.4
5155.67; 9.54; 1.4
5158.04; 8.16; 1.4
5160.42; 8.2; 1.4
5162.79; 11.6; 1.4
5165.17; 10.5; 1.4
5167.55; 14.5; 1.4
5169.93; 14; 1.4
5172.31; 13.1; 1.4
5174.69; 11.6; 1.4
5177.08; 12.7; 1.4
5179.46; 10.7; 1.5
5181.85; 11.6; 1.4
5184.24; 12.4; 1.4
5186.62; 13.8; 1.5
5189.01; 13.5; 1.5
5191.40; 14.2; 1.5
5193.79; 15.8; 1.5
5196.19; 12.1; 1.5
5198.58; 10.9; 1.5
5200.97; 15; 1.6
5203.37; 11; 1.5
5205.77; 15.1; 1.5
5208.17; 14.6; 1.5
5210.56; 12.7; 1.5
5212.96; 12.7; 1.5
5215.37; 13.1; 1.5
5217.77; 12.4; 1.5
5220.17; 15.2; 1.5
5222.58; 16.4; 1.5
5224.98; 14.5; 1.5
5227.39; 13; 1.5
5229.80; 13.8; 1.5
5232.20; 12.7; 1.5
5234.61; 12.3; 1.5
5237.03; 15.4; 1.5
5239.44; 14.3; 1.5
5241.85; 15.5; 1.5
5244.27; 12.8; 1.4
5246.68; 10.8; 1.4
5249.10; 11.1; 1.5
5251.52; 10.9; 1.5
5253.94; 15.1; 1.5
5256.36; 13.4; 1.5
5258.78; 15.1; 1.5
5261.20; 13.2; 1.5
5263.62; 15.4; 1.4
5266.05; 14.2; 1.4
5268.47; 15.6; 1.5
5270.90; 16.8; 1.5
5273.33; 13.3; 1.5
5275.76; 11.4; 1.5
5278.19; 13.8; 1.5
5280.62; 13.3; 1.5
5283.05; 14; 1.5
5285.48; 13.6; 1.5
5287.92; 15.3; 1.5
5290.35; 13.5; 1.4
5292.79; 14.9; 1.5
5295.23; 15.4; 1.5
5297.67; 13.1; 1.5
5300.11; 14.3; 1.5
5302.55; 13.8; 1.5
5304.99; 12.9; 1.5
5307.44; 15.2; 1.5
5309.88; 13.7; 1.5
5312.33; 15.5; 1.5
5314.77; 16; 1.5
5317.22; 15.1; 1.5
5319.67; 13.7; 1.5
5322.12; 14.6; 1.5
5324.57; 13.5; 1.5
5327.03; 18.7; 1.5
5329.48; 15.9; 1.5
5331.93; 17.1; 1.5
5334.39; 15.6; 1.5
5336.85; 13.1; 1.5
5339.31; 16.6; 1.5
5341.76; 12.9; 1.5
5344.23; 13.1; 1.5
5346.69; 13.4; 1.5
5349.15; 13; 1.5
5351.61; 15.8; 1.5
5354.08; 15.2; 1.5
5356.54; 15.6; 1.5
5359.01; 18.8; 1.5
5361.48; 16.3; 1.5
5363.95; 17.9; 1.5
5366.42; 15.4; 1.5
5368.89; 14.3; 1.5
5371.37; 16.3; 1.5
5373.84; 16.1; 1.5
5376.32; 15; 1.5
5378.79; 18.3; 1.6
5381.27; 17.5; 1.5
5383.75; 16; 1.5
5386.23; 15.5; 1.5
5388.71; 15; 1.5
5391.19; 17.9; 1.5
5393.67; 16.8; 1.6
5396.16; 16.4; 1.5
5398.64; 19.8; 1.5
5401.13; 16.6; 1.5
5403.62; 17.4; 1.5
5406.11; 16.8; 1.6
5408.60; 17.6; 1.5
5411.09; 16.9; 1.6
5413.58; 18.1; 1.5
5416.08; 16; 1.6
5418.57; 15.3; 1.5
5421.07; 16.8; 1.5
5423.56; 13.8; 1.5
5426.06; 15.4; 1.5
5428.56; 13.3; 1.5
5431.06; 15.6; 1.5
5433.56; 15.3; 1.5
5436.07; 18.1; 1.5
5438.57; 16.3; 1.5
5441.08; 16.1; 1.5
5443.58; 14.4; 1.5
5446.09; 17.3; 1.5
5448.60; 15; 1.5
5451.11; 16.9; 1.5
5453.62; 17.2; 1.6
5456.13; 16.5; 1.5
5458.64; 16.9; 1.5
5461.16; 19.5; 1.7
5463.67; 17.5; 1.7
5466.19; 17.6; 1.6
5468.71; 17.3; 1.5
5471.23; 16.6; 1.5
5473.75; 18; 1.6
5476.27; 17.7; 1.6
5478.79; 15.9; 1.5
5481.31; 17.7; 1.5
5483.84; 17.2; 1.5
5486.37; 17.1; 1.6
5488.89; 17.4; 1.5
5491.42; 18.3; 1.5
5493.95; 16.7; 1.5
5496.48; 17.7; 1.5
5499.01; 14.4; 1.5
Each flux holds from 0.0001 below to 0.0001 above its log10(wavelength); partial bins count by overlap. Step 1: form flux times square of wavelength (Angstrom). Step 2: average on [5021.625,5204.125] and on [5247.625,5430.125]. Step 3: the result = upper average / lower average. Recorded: 1.39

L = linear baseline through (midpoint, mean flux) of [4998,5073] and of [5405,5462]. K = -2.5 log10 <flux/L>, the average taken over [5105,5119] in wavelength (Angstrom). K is 0.021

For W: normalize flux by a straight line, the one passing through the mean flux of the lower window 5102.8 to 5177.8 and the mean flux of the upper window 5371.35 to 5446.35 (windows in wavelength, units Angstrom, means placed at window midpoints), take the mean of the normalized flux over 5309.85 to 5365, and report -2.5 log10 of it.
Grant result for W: -0.02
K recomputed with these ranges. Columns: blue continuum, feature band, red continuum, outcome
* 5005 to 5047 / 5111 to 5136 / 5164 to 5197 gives 0.08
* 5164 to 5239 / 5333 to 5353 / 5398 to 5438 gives 0.08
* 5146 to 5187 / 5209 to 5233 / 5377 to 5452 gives -0.12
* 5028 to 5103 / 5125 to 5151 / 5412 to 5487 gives 0.18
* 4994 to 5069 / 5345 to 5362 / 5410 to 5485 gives 0.00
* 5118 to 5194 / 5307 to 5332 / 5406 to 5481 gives -0.07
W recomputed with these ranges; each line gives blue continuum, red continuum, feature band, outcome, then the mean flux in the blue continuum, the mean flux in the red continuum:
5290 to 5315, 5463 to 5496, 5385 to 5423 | -0.05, 14.4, 17.3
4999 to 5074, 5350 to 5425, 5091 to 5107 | -0.02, 11.4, 16.5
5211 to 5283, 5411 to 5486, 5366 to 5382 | -0.04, 13.7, 16.5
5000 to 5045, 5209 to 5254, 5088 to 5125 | -0.03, 10.8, 13.4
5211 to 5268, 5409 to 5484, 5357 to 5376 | -0.06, 13.6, 16.5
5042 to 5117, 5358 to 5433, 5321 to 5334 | -0.02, 12.6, 16.4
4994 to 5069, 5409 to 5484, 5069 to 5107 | -0.07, 11.3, 16.5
